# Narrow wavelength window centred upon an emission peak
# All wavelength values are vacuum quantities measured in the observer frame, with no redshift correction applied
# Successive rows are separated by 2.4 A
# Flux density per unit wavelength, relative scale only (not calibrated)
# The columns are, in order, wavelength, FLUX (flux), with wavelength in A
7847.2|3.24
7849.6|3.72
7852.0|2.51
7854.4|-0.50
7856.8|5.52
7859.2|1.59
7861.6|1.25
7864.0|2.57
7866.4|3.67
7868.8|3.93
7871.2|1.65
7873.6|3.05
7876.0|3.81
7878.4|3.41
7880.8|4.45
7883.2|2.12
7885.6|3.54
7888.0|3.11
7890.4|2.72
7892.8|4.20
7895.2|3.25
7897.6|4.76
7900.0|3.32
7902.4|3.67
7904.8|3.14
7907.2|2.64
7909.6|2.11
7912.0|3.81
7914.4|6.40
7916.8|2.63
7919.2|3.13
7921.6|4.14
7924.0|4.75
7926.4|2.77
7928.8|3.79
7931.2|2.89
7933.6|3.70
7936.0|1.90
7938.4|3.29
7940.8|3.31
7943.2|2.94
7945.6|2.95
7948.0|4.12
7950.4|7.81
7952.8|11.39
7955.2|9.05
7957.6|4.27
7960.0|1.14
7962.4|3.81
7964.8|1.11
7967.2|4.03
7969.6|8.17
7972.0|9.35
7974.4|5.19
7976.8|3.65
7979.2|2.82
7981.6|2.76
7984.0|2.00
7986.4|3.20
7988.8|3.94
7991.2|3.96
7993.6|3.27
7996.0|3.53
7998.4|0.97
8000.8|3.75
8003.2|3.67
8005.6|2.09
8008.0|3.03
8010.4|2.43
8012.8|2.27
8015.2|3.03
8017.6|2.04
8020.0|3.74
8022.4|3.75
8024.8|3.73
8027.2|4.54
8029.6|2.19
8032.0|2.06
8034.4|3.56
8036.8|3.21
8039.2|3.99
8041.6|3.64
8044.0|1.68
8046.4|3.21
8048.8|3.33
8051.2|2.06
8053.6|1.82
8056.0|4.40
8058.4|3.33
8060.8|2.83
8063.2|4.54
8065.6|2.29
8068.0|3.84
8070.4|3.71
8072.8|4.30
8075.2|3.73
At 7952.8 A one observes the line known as [S II]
